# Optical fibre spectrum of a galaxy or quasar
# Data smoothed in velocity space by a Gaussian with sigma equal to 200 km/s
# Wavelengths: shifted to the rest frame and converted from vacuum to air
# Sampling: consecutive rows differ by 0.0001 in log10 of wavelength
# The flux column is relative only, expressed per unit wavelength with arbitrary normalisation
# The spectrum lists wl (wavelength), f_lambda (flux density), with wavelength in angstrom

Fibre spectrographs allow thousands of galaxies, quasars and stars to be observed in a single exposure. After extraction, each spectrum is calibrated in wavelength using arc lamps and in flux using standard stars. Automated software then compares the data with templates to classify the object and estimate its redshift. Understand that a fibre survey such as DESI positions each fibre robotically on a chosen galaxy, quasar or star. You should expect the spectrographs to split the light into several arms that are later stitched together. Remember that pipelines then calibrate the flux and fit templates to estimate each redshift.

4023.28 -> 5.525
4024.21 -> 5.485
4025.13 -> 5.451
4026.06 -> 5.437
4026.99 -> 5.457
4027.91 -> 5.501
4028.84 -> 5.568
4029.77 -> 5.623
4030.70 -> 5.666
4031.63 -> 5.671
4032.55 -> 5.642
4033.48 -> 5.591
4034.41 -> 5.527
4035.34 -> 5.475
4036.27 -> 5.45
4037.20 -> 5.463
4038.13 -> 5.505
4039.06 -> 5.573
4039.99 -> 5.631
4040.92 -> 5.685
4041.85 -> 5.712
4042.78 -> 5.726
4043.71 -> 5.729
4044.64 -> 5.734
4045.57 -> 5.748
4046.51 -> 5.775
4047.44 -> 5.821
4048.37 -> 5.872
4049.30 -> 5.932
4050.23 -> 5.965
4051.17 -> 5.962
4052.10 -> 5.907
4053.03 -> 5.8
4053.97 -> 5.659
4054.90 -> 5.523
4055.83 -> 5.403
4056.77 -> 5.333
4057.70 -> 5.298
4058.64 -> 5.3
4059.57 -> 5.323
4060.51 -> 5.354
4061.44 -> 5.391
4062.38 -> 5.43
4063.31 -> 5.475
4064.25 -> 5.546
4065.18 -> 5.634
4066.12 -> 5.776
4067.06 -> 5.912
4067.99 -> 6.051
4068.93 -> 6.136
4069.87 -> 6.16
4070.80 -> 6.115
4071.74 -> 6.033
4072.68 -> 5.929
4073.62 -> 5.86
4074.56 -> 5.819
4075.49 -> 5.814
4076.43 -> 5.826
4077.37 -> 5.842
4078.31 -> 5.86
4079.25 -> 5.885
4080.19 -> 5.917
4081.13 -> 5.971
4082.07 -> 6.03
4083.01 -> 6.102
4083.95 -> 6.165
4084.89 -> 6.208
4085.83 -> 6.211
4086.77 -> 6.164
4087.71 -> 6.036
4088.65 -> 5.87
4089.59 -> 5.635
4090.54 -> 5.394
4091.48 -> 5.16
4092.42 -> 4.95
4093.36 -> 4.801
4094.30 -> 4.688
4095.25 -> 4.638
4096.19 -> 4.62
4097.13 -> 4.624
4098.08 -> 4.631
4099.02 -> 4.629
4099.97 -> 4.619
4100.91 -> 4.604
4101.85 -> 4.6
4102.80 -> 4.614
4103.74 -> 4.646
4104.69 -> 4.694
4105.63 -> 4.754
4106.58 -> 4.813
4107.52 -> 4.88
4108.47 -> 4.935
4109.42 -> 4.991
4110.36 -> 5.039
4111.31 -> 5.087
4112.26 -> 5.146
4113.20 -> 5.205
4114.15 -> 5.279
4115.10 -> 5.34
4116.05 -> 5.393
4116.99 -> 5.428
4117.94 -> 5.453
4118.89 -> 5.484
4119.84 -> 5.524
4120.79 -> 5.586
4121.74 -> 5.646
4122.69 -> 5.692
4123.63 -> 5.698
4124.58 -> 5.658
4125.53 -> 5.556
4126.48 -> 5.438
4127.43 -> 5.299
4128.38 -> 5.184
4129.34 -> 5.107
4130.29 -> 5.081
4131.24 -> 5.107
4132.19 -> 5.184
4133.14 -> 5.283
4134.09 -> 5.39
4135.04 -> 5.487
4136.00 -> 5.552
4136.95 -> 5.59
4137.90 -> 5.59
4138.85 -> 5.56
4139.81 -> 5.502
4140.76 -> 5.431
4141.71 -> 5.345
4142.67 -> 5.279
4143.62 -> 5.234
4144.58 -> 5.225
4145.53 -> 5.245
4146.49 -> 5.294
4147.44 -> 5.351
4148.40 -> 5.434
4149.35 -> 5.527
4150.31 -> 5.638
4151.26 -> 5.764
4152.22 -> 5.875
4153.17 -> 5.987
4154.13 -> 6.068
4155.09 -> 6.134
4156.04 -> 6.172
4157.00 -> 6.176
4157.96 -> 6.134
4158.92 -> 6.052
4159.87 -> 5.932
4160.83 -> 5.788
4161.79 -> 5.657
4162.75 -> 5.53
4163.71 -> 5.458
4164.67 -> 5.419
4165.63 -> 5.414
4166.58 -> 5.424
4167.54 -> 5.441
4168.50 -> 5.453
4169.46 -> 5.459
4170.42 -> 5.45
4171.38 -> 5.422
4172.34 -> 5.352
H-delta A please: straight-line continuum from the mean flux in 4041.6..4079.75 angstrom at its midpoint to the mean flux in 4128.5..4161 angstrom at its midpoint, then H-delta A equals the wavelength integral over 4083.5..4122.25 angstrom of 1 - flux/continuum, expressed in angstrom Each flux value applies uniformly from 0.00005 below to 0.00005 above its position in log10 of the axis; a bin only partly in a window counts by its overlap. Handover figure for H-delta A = 3.3 angstrom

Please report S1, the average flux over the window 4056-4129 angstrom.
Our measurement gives 5.42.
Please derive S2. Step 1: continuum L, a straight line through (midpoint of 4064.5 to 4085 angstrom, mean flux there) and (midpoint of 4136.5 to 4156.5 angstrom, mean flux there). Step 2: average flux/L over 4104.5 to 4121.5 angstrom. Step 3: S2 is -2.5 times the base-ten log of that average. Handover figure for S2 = 0.11 mag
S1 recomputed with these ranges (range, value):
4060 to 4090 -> 5.88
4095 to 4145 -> 5.18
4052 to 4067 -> 5.51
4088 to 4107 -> 4.86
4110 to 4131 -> 5.38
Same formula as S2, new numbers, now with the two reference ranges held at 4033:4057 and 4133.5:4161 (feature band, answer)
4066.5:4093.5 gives -0.039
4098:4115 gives 0.165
